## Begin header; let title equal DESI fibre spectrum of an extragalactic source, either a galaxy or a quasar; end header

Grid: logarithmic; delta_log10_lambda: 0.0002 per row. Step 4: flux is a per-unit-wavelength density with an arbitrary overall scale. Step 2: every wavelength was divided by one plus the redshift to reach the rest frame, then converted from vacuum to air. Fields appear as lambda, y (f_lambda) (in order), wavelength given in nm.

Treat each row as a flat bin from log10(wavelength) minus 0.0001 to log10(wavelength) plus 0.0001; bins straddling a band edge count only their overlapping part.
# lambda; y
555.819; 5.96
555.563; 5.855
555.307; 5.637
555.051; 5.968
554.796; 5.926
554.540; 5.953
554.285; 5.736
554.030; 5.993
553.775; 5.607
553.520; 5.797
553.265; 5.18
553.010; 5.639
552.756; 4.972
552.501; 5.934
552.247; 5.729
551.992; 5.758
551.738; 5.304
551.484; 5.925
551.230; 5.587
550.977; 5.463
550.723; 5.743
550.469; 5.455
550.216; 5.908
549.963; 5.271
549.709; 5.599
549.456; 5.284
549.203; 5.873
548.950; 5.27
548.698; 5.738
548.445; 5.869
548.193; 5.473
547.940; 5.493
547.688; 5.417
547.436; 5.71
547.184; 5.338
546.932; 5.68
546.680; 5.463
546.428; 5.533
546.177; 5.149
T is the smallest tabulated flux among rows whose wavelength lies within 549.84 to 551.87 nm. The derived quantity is 5.271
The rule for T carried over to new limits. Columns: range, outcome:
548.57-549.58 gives 5.27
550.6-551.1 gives 5.463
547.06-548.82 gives 5.338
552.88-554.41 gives 5.18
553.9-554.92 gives 5.736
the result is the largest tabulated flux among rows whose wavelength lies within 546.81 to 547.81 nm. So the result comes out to 5.71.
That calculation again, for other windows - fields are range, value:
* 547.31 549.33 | 5.873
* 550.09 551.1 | 5.908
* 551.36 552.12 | 5.925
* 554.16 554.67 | 5.953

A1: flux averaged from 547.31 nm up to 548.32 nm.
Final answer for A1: 5.53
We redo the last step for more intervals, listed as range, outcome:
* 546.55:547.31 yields 5.49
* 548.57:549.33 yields 5.63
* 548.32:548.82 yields 5.8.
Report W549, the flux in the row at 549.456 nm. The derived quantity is 5.284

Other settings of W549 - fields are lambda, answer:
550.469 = 5.455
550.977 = 5.463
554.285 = 5.736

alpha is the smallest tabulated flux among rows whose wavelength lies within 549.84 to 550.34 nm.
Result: 5.271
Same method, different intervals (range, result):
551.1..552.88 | 4.972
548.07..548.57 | 5.473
